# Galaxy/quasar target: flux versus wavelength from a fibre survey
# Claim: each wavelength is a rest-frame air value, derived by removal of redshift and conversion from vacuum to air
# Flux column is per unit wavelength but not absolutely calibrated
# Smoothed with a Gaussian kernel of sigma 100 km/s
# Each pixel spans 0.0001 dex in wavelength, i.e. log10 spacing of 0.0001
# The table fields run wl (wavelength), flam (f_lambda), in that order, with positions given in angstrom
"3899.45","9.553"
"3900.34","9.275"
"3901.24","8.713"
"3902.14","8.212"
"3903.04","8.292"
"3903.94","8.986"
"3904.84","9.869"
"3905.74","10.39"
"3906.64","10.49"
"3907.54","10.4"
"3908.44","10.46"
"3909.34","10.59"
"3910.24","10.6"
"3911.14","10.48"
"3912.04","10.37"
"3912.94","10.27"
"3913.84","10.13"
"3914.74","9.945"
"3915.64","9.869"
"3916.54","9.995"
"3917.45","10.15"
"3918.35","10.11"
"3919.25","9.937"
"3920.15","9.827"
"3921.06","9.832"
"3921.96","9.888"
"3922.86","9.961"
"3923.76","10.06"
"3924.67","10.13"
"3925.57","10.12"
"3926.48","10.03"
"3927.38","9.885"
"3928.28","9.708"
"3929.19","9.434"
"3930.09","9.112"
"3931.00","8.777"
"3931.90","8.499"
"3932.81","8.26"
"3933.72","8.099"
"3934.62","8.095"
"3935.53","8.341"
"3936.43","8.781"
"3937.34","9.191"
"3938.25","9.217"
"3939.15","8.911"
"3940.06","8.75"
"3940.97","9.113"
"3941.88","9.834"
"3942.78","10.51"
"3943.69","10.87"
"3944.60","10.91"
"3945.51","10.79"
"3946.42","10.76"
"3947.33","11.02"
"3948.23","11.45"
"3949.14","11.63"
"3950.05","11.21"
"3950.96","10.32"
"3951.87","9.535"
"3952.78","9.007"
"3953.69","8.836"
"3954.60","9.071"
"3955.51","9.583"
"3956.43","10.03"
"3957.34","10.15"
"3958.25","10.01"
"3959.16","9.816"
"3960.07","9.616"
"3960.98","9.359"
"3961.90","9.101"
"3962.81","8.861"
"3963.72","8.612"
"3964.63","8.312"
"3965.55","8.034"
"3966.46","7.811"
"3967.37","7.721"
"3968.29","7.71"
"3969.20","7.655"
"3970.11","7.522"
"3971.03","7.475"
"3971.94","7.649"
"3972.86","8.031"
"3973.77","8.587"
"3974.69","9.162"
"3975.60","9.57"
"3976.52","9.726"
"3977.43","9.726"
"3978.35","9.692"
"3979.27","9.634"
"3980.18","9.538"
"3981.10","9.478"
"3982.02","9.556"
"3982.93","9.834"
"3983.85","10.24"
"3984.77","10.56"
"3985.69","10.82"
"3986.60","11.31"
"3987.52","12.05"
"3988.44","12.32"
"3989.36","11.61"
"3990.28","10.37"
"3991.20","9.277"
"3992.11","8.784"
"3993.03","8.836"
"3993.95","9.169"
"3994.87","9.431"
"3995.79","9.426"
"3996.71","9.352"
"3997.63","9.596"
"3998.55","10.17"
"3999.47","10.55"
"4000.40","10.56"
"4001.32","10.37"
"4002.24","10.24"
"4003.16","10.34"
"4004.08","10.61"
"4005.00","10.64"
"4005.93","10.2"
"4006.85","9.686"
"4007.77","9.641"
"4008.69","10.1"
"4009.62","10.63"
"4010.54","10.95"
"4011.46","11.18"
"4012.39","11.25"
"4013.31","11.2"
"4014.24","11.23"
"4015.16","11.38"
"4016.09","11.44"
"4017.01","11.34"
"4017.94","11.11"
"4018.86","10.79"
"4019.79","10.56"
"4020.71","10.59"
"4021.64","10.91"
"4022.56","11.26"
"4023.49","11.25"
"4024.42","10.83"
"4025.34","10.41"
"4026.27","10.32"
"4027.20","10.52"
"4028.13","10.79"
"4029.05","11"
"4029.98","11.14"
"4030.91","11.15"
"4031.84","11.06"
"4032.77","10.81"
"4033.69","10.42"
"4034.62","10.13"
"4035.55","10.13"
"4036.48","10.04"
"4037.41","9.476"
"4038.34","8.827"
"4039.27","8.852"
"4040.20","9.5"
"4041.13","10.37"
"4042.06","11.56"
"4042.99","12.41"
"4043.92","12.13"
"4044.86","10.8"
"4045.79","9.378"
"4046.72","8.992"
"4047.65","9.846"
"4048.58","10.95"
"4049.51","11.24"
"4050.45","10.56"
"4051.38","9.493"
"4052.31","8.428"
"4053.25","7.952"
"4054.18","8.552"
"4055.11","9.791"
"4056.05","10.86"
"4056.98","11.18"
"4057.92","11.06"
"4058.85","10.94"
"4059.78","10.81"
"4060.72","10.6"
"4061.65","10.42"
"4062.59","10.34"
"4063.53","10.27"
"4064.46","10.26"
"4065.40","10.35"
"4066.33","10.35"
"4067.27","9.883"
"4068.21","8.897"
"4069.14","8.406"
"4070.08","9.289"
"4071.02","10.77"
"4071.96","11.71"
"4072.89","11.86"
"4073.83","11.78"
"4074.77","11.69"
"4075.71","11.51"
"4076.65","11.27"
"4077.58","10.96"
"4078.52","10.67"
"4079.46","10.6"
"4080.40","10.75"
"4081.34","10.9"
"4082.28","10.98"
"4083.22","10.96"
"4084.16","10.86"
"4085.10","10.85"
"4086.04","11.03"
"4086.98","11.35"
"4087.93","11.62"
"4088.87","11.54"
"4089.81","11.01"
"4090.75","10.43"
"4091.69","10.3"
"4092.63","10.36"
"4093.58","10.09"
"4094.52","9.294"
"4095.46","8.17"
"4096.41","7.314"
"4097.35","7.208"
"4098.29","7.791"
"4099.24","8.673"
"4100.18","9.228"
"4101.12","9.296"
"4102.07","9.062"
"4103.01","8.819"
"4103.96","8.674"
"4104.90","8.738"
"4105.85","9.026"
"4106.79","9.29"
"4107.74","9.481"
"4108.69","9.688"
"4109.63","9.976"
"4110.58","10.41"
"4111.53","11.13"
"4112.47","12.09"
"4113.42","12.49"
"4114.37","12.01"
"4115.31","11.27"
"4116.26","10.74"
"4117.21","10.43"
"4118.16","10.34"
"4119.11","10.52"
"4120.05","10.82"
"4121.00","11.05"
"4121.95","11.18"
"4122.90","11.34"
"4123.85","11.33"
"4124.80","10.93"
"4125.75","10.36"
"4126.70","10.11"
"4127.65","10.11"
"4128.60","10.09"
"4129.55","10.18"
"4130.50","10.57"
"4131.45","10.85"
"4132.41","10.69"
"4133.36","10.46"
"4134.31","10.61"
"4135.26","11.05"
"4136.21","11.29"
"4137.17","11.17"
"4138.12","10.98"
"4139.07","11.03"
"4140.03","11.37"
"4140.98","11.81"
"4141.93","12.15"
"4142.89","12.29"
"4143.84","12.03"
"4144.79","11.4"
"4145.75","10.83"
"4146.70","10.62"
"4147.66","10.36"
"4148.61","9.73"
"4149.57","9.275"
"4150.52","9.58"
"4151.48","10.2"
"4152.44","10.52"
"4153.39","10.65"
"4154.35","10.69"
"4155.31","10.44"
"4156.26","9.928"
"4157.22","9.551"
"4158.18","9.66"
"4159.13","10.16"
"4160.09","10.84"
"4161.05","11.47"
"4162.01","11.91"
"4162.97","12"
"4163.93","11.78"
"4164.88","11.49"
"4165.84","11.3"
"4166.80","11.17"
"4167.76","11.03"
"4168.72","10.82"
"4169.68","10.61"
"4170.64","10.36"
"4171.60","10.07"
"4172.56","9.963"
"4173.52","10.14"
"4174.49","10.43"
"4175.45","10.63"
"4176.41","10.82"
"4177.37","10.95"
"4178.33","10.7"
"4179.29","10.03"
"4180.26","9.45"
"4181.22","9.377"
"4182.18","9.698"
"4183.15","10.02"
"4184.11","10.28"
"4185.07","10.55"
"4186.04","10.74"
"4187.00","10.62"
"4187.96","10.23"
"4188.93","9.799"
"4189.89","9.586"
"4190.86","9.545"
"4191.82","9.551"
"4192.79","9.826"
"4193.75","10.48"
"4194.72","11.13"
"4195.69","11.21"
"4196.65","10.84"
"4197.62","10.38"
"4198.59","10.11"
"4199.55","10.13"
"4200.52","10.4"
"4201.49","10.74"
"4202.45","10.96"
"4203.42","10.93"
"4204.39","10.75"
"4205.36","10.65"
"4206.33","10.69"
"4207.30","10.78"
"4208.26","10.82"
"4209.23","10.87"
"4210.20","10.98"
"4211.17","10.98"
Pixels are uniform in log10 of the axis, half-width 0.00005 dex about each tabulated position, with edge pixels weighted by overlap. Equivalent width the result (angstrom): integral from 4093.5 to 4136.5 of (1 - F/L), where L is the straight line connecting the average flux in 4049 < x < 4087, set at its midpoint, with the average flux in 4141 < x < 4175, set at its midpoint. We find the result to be 2.2 angstrom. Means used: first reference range 10.5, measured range 10.1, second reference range 10.7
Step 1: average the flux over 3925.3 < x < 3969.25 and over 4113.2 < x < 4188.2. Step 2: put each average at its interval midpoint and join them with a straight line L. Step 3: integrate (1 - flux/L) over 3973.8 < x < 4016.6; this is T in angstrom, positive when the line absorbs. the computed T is -2.3 angstrom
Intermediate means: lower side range 9.41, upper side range 10.7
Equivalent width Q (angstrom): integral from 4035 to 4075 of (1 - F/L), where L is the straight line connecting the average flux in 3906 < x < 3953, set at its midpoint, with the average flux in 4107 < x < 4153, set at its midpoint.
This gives 0.81 angstrom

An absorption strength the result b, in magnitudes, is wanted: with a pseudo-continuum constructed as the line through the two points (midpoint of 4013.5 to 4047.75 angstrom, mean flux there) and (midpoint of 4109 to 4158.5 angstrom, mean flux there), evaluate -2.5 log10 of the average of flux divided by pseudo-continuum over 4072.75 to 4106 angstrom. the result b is 0.06 mag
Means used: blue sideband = 10.6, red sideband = 10.8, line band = 10.1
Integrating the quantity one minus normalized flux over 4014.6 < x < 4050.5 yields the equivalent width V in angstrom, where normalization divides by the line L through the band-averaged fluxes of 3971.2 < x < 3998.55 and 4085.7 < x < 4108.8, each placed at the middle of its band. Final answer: -3.7 angstrom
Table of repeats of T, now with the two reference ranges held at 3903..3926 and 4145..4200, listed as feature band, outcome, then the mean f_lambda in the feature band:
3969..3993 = 1.3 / 9.63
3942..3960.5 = -0.2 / 10.3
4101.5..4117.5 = 0.2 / 10.2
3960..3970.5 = 1.9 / 8.32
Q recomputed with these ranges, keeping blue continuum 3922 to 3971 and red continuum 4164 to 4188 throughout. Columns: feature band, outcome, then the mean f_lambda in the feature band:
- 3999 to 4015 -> -1.5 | 10.6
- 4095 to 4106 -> 1.8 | 8.48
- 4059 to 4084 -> -1.6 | 10.6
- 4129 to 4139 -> -0.5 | 10.8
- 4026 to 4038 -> -0.9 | 10.5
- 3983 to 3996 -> -1.0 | 10.3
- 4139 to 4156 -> -0.8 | 10.8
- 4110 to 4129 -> -1.3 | 10.9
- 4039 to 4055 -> -0.3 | 10.1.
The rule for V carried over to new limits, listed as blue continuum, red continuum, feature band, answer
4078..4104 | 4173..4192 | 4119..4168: -3.7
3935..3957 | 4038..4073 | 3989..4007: 0.1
